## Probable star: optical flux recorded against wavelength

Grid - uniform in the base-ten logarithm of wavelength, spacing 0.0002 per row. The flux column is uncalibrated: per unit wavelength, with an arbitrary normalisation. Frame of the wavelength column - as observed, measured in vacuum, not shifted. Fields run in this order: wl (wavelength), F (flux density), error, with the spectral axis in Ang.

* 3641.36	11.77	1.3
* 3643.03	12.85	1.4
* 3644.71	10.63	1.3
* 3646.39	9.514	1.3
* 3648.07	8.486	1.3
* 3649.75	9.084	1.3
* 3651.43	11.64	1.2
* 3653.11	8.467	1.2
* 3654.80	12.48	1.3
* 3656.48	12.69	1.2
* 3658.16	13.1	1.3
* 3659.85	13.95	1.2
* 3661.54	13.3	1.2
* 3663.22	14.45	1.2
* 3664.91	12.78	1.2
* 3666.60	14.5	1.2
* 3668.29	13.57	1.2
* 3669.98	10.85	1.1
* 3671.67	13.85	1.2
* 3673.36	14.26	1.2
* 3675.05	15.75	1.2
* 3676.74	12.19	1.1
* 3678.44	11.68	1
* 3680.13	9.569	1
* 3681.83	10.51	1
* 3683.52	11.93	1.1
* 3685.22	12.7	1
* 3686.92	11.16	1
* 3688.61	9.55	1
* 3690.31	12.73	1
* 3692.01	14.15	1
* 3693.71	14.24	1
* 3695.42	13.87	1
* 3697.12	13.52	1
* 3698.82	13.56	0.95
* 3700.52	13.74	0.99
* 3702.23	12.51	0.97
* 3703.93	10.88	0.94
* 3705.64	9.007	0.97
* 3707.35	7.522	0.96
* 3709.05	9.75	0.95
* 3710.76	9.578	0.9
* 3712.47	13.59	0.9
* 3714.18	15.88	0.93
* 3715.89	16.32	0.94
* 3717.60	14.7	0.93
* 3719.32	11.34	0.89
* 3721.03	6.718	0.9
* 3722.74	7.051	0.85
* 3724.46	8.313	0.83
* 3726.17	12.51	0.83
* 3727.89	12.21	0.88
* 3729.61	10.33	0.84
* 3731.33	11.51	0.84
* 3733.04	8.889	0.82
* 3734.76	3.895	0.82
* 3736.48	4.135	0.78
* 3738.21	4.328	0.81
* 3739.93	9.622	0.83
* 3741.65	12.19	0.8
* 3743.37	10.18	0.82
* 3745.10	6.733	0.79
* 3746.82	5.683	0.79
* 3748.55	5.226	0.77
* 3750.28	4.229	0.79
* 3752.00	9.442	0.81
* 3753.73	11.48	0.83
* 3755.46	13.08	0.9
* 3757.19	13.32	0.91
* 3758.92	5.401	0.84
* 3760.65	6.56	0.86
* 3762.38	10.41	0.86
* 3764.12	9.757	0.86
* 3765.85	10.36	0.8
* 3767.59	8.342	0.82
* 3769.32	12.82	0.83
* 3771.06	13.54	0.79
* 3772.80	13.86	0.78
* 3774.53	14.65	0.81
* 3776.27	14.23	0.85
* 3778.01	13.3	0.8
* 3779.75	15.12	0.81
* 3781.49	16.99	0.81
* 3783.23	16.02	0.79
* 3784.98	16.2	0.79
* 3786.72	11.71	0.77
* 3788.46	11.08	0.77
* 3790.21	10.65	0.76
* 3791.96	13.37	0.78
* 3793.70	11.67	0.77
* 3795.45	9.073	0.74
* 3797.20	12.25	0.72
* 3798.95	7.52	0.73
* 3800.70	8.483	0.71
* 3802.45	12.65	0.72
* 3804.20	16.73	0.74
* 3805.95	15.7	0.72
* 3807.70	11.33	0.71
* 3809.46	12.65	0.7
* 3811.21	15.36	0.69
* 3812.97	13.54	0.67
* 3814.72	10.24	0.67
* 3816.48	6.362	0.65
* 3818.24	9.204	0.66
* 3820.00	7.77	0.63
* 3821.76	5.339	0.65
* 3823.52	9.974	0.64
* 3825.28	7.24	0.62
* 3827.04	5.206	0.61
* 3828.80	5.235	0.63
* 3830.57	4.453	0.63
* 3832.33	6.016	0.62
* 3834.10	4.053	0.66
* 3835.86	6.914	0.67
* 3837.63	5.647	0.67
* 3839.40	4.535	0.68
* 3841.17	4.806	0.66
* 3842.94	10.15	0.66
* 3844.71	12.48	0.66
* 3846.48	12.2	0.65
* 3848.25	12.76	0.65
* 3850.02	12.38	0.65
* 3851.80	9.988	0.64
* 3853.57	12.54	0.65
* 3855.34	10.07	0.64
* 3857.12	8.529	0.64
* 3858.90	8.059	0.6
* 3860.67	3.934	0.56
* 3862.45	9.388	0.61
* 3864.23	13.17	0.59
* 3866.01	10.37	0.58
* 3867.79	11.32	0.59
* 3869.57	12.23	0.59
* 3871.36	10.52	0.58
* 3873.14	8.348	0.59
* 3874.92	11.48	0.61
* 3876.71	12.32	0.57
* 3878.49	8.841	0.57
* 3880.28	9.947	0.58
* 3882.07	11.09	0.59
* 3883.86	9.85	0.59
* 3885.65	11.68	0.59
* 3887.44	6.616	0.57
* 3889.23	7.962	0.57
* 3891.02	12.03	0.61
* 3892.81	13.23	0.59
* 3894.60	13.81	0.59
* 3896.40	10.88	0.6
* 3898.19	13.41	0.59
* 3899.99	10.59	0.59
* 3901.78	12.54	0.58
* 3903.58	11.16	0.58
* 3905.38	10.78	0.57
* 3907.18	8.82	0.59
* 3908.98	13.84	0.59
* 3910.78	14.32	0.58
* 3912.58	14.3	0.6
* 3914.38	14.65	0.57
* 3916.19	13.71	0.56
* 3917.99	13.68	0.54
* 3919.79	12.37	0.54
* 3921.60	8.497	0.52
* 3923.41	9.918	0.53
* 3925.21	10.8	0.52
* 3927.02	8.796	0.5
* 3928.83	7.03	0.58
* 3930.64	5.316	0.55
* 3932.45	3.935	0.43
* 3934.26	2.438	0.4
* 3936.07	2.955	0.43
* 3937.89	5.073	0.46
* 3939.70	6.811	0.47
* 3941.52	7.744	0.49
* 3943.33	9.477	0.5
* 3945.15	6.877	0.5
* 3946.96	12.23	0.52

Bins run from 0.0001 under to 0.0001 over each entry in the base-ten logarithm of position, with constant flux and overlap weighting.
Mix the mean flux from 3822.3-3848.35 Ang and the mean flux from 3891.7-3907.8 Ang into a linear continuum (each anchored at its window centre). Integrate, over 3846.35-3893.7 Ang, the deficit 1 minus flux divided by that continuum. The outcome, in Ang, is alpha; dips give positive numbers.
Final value -4.0 Ang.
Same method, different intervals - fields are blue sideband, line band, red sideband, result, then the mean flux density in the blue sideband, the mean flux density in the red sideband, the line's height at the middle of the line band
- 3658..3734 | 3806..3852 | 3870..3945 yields 8.49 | 12.1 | 10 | 10.8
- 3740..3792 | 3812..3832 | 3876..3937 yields 5.84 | 11.1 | 10.3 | 10.8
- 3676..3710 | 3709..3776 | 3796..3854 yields 5.34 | 11.7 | 9.42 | 10.9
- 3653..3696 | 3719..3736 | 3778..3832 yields 4.10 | 12.7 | 10.9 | 12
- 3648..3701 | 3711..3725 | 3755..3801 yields 0.60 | 12.5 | 11.9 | 12.2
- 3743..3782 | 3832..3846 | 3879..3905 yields 4.95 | 10.6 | 11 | 10.8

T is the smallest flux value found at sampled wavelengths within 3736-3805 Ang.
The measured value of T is 4.135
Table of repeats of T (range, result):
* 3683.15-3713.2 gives 7.522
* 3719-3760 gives 3.895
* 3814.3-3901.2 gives 3.934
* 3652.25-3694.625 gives 8.467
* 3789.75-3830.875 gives 4.453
